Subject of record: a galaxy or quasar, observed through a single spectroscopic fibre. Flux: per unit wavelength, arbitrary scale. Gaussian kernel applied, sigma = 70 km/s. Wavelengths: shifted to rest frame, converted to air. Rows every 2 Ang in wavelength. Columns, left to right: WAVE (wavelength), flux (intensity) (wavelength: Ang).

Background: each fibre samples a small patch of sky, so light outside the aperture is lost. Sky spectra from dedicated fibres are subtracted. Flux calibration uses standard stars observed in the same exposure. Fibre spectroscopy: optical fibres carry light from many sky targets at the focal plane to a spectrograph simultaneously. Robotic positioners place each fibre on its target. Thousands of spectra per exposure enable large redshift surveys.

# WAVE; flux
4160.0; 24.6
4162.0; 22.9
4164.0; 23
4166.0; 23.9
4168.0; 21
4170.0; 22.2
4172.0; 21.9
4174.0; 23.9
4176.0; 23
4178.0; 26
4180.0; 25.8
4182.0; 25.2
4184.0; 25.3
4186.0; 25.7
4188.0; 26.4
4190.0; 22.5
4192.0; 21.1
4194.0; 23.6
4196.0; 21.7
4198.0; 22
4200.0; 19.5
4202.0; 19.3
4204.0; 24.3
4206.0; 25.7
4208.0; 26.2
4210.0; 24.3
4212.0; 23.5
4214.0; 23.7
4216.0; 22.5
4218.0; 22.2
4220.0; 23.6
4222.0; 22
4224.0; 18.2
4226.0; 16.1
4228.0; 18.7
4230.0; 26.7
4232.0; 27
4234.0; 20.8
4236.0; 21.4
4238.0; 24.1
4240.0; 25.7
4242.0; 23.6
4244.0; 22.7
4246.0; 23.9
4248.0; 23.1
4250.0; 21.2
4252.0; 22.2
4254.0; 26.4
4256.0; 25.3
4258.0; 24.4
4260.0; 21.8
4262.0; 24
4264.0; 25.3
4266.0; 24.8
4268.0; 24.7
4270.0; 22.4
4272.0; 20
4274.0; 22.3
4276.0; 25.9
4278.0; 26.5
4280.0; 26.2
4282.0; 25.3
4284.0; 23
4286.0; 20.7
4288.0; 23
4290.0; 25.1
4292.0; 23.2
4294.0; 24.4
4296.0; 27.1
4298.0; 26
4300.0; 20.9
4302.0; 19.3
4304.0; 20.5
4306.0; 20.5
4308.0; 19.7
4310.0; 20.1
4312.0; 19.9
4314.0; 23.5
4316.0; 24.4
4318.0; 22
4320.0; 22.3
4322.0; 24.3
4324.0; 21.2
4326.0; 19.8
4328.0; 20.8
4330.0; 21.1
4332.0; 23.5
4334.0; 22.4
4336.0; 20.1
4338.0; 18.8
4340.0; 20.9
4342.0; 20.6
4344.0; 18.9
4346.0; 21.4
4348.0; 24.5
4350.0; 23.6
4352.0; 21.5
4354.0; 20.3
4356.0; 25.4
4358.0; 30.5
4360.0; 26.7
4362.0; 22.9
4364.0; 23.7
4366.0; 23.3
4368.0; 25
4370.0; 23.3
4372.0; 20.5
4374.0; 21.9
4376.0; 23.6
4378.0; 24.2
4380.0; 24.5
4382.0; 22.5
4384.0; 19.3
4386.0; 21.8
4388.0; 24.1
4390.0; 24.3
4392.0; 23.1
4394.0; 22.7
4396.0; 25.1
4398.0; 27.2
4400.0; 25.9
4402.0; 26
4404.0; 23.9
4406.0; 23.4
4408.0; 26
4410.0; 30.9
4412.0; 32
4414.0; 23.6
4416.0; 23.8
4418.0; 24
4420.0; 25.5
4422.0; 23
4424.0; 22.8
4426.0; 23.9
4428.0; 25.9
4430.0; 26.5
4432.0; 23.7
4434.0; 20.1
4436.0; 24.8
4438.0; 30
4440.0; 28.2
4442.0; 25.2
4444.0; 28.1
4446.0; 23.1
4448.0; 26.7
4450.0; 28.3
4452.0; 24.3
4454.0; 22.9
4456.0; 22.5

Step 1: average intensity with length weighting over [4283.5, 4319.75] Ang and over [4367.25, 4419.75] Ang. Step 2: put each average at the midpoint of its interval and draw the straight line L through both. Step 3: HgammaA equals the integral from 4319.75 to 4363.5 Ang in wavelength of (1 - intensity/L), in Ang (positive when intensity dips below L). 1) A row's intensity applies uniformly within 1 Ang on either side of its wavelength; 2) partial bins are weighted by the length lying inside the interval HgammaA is 1.69 Ang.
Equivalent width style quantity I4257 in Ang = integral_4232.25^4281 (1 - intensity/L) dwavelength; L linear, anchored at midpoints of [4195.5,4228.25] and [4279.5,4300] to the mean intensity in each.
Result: -1.0 Ang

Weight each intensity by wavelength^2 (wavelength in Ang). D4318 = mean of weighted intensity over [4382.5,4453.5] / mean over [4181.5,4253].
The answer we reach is 1.2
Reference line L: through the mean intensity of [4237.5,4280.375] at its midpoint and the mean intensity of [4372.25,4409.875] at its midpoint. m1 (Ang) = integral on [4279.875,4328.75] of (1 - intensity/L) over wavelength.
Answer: 2.96 Ang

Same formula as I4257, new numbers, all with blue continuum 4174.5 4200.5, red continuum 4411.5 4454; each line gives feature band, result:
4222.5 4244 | 1.61 Ang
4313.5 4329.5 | 1.54 Ang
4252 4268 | -0.15 Ang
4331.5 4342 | 1.57 Ang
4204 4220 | -0.06 Ang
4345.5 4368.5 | 0.65 Ang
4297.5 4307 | 1.27 Ang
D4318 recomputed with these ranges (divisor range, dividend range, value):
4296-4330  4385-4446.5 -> 1.21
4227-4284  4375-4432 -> 1.11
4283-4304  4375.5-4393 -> 1.04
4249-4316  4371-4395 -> 1.02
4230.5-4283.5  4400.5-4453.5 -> 1.15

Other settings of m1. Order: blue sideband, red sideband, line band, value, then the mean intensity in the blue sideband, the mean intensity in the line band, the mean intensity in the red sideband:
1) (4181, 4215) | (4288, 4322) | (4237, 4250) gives -0.3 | 23.5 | 23.6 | 22.5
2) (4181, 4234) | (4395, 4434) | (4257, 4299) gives -0.7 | 22.9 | 24.1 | 25.3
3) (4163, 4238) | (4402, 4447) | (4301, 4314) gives 2.1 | 23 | 20.3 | 25.4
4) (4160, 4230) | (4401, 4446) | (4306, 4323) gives 1.6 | 22.9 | 21.9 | 25.5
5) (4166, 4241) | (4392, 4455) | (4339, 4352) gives 1.5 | 23.1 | 21.6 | 25.4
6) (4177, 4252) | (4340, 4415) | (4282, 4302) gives 0.0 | 23.1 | 23.6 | 24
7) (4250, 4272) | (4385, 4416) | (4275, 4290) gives -0.2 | 23.8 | 24.4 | 25.3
